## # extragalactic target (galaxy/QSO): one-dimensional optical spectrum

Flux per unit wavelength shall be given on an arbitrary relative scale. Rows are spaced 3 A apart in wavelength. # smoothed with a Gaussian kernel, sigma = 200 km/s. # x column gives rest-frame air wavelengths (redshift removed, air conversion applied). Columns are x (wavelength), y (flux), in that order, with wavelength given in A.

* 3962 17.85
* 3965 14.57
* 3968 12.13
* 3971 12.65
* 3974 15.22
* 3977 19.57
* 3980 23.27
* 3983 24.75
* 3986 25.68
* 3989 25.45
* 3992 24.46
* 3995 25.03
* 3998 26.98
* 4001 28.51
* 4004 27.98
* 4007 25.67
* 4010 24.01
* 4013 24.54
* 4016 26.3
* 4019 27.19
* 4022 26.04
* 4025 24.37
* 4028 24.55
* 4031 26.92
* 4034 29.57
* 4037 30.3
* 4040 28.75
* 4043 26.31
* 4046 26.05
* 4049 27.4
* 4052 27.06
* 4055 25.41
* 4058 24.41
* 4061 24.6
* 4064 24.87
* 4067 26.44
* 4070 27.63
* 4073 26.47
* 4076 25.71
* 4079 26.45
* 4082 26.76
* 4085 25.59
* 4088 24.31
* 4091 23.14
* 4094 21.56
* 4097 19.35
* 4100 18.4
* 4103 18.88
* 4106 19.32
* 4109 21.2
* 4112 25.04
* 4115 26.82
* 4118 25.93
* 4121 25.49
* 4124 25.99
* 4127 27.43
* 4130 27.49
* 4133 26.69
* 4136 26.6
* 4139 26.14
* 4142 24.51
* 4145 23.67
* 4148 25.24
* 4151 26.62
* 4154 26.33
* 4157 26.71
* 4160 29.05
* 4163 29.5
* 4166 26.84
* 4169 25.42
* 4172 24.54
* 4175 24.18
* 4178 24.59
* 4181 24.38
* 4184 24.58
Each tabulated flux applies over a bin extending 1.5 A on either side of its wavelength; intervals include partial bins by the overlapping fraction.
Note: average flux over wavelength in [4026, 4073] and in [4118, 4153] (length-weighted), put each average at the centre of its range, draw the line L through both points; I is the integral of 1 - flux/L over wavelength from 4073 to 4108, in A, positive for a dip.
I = 4.68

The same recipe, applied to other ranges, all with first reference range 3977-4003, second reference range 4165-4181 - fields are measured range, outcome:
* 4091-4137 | 2.5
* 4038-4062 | -1.2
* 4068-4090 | -0.8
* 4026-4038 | -1.2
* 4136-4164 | -1.5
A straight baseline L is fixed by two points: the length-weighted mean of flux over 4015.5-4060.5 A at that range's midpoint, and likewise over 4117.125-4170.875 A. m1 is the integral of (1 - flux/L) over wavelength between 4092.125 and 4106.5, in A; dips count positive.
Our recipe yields 3.7 A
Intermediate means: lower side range 26.7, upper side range 26.4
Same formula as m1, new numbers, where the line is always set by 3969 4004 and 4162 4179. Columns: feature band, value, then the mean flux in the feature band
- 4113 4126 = -0.6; 26.1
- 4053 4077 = -1.6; 25.7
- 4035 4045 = -1.9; 28.4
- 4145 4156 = -0.1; 25.8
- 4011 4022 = -1.2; 25.9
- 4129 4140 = -0.7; 26.7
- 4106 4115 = 0.6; 23.1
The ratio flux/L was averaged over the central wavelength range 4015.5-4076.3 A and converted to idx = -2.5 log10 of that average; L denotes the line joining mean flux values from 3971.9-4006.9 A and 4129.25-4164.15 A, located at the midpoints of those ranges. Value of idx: -0.07 mag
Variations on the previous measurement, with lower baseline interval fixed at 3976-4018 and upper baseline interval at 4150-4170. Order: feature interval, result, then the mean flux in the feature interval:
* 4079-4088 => 0.017 mag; 25.9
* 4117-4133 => 0.014 mag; 26.5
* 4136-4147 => 0.083 mag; 25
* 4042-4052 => -0.033 mag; 26.7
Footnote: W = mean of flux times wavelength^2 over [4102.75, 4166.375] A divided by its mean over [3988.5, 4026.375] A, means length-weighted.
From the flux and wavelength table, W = 1.05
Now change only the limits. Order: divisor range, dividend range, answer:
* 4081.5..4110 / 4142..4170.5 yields 1.26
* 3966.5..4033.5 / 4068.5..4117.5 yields 1.04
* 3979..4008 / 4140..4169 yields 1.11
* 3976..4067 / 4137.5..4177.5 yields 1.07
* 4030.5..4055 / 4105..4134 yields 0.95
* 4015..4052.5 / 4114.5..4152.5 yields 1.01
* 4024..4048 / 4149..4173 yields 1.05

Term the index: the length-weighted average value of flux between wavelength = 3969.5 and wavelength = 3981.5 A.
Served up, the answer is 17.7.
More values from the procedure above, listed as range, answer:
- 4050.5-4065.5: 25.3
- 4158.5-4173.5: 27.1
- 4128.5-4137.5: 26.9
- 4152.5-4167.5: 27.7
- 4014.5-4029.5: 25.7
